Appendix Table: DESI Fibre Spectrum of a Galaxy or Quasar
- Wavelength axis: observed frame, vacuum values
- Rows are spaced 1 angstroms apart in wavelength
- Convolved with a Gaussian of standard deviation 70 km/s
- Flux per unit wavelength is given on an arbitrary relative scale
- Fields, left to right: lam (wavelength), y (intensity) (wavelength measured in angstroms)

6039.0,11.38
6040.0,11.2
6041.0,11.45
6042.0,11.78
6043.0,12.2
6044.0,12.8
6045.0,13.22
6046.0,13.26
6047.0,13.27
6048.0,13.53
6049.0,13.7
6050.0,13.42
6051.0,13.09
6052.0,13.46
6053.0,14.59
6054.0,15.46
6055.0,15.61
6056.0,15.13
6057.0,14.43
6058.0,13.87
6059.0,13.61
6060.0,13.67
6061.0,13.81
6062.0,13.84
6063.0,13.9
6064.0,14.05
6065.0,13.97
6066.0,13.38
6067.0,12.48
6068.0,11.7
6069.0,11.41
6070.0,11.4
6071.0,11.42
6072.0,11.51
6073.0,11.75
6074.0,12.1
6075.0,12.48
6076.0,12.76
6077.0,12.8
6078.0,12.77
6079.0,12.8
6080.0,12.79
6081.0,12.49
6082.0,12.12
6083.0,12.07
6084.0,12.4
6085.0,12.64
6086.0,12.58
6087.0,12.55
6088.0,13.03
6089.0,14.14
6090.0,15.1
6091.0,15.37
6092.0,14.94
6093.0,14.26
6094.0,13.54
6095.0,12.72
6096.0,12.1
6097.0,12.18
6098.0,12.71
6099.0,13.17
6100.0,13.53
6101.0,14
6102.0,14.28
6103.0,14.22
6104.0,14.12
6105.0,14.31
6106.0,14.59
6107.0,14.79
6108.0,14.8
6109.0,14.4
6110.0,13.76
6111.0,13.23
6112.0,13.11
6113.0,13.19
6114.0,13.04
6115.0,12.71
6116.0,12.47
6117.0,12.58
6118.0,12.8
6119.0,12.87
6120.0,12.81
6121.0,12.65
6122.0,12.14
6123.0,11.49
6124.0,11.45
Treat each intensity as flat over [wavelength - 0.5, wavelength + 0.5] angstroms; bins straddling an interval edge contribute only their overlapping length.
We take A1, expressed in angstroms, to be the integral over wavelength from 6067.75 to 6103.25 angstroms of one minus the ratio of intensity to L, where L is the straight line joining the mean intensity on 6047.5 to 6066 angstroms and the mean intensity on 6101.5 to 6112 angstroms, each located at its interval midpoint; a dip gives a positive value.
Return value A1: 3.14 angstroms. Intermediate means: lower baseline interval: 14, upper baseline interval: 14.2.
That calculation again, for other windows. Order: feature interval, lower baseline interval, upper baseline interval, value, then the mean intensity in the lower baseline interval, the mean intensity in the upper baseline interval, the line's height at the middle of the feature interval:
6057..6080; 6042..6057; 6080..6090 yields 0.7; 13.7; 12.8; 13.2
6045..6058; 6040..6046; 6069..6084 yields -1.9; 12.3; 12.2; 12.3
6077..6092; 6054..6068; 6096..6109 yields 0.8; 14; 13.8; 13.9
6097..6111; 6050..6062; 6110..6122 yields -0.9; 14.2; 12.9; 13.1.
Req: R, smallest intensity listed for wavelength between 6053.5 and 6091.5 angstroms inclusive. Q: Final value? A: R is 11.4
